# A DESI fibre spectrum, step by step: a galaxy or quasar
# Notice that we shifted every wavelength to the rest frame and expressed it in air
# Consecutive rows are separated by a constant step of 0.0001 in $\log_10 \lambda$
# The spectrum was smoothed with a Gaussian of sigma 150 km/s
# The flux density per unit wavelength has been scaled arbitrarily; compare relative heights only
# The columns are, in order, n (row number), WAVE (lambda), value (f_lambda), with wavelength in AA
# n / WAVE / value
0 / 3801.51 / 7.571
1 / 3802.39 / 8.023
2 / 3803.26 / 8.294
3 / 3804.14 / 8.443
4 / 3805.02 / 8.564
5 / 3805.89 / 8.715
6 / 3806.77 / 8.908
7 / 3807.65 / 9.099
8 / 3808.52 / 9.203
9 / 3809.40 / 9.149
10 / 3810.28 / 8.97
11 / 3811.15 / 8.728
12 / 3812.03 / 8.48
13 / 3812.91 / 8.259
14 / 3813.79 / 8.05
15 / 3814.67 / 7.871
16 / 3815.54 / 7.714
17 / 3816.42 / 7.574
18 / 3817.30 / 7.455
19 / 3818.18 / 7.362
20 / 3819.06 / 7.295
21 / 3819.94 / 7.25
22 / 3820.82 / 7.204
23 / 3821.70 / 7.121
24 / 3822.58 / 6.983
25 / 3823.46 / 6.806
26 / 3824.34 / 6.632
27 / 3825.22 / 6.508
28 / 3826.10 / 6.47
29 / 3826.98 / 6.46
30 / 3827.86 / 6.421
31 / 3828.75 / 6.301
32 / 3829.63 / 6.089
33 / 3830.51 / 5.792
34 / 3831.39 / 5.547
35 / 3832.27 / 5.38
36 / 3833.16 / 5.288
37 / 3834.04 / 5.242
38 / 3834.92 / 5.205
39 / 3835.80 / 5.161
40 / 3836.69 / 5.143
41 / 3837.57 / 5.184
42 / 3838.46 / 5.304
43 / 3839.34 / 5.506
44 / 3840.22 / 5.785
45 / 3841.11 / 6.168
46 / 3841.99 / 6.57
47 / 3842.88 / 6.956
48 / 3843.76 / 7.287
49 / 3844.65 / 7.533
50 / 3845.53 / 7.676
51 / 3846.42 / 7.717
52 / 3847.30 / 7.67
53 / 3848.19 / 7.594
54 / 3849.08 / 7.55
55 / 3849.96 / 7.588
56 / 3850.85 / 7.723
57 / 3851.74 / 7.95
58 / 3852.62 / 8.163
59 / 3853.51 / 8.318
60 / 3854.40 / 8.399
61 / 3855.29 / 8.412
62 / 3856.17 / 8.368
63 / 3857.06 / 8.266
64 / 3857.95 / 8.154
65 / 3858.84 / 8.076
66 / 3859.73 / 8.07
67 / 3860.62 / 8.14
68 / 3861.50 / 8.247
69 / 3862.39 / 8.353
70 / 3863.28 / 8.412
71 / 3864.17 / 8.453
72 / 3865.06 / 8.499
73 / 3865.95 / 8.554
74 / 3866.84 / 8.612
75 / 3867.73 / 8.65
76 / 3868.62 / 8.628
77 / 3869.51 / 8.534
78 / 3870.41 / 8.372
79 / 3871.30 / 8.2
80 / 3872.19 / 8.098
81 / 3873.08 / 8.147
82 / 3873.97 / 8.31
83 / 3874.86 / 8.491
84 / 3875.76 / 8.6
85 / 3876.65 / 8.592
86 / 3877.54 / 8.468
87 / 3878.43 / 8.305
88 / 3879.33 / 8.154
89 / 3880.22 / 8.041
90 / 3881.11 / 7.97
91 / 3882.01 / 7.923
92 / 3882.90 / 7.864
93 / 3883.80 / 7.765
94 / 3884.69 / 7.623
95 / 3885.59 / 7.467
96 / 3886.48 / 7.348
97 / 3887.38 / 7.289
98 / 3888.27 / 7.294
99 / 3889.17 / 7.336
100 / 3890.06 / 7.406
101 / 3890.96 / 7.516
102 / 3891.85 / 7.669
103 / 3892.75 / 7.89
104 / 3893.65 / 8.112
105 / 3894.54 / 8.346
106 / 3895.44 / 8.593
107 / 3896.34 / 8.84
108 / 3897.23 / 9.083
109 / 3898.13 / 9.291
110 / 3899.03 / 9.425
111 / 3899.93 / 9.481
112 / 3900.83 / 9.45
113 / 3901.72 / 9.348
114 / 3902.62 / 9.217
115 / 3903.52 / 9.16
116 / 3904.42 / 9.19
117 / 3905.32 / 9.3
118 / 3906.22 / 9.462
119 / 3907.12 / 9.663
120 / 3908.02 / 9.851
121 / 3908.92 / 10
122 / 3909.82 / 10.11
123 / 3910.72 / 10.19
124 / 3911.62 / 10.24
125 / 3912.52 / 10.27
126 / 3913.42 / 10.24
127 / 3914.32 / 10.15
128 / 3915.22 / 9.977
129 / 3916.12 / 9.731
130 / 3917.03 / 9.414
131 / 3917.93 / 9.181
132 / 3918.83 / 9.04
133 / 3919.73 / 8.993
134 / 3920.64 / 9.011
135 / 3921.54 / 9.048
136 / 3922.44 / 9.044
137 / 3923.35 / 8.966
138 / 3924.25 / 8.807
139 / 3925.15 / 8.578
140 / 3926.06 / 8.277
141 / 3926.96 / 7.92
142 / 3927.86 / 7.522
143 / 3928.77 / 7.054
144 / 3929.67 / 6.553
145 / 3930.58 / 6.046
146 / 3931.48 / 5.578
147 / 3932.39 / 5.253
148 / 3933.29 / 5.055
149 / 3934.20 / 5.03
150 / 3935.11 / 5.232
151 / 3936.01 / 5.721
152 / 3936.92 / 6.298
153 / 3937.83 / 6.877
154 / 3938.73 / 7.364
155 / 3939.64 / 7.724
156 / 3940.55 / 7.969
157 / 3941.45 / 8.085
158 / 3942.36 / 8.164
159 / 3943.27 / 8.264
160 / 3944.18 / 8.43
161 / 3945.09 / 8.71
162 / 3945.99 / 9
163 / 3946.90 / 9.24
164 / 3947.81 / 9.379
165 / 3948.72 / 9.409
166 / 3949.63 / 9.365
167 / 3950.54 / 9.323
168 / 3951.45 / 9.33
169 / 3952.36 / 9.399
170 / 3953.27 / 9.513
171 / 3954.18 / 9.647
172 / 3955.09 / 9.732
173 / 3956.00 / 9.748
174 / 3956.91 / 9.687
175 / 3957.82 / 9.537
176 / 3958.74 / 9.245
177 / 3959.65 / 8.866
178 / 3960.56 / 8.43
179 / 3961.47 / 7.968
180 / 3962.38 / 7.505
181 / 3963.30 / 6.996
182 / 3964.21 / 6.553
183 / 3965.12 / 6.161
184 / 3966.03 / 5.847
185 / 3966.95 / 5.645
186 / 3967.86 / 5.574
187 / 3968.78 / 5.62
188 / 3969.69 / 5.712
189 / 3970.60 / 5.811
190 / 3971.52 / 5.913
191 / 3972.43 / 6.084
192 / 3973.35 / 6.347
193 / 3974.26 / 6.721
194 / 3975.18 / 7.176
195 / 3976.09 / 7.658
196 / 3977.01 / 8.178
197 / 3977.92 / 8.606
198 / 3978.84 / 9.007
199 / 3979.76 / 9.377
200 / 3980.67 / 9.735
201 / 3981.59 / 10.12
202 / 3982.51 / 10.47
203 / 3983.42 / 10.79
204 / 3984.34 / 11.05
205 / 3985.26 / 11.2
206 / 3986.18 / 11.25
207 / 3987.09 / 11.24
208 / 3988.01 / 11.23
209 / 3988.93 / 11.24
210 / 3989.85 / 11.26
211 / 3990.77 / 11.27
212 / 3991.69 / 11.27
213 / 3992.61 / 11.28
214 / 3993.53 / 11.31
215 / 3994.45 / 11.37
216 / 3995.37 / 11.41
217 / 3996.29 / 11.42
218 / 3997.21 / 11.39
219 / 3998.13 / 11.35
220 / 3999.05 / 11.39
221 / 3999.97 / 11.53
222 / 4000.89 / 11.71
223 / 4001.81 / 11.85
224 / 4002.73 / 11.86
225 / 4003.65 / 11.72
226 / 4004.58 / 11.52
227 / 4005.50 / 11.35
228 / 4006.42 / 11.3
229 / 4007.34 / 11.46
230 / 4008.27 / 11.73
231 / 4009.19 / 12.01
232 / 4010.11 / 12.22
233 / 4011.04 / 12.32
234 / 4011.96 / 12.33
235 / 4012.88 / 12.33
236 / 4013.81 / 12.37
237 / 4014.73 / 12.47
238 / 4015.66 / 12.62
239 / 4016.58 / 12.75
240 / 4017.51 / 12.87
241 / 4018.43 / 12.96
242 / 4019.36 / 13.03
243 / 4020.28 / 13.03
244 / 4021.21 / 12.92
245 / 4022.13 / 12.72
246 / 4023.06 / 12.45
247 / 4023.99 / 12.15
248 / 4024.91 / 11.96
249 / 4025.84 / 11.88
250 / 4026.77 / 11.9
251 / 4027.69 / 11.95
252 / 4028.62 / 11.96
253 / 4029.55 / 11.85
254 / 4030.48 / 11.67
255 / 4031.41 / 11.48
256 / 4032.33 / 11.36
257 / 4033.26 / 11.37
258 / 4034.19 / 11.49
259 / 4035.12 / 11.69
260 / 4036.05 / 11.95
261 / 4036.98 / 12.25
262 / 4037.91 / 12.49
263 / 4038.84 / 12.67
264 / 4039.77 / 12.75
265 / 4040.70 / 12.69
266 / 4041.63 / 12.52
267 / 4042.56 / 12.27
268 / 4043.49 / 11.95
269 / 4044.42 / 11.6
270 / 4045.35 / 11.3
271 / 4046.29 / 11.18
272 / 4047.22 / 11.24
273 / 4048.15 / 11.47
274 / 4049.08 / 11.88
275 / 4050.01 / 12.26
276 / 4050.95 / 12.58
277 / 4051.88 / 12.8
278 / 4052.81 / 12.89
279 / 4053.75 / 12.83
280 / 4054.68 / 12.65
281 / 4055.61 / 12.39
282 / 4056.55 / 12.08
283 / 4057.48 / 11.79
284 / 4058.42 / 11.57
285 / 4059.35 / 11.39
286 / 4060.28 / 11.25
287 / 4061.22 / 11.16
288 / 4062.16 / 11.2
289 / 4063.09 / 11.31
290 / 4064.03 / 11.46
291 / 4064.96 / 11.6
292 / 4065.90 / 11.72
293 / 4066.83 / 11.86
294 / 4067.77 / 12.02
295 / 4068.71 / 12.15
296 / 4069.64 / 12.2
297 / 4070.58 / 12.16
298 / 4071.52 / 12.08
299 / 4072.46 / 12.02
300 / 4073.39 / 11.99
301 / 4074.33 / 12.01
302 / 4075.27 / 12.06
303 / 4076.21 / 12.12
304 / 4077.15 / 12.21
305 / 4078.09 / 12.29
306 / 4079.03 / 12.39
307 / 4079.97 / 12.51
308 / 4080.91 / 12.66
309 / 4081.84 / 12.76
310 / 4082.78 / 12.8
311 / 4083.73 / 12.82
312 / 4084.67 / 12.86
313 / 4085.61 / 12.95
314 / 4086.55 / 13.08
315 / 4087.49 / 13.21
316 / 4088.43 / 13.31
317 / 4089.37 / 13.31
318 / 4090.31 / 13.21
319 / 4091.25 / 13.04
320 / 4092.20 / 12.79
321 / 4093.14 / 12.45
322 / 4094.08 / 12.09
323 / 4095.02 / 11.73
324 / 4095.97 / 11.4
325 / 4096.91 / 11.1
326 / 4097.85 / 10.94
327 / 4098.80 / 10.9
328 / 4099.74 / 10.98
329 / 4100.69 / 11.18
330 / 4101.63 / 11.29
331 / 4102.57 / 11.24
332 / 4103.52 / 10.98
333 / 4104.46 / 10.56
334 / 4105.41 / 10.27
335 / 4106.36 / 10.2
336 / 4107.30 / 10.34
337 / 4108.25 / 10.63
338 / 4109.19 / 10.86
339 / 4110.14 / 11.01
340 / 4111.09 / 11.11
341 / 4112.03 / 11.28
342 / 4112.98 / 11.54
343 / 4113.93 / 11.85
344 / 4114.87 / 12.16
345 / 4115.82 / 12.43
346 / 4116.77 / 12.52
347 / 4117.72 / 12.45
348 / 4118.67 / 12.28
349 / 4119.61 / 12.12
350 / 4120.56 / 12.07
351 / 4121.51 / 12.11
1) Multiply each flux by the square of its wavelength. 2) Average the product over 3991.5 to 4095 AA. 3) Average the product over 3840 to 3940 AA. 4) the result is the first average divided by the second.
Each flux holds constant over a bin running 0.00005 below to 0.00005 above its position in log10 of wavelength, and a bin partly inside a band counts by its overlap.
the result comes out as 1.6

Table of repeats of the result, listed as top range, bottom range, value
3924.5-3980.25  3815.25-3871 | 1.12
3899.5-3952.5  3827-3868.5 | 1.23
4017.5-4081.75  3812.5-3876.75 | 1.82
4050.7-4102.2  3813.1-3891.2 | 1.83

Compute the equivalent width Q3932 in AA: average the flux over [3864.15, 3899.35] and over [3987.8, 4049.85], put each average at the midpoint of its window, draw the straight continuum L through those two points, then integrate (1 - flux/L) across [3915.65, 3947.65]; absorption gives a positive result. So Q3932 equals 5.9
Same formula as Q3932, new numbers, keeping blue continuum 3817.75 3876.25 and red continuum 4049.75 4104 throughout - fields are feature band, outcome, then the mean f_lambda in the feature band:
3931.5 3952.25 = 3.62 AA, 7.68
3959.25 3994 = 5.01 AA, 8.6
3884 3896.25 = 0.71 AA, 7.72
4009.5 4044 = -3.78 AA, 12.3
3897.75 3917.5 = -2.60 AA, 9.69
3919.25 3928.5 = 0.32 AA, 8.59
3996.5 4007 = -1.01 AA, 11.5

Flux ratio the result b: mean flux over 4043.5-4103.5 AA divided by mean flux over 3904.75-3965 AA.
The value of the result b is 1.4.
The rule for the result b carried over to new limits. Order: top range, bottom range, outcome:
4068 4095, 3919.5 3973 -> 1.62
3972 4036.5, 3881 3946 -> 1.35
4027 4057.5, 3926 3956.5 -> 1.54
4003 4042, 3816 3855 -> 1.81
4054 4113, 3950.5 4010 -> 1.24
